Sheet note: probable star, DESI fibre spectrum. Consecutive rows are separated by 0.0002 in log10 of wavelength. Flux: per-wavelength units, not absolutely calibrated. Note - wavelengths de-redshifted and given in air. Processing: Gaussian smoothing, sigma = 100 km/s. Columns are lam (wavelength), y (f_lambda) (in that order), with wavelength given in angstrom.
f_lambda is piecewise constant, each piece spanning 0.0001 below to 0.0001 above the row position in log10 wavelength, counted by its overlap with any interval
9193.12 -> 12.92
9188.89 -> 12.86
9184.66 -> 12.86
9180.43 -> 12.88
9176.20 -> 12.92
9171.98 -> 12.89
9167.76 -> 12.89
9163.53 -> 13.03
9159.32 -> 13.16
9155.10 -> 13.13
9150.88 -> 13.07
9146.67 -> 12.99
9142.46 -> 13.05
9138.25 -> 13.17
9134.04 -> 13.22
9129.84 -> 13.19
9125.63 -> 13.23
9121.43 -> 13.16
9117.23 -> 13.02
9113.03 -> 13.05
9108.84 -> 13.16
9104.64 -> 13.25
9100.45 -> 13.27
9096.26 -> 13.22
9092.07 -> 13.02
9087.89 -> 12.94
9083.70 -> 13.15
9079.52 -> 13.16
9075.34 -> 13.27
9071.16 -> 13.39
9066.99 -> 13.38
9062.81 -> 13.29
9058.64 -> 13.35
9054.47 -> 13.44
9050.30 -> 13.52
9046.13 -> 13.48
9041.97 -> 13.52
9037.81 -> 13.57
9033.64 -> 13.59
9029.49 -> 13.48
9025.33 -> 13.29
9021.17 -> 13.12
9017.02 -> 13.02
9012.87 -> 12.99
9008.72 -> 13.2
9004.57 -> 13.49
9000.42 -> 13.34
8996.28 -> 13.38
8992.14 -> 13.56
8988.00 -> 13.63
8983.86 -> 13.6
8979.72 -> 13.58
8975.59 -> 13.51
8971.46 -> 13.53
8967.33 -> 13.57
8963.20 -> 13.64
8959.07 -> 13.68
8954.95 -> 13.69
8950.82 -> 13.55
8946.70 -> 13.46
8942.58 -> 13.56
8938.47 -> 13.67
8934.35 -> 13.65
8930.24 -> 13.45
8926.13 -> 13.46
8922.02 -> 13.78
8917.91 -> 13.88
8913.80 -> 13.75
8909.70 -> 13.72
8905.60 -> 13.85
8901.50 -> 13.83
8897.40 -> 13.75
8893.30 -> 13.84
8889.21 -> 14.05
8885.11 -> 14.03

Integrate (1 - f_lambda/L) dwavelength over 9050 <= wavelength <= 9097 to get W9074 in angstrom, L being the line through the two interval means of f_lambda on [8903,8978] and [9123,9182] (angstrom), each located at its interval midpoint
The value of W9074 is 0.08 angstrom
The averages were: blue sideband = 13.6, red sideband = 13.1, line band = 13.3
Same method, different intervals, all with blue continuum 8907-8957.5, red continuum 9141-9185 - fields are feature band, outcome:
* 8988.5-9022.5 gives 0.4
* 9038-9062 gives -0.3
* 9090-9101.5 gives 0.0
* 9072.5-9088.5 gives 0.1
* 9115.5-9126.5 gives 0.0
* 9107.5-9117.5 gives 0.0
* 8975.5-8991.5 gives -0.1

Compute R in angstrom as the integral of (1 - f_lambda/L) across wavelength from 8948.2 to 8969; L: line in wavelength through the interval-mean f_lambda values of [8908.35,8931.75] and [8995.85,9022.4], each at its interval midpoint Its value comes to -0.2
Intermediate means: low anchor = 13.7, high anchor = 13.2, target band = 13.6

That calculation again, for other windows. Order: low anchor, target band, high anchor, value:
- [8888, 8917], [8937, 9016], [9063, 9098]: 0.37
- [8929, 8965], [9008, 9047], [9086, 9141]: 0.15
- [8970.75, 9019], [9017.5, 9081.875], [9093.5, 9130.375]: -0.43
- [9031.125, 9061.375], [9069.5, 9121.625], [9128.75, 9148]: 0.56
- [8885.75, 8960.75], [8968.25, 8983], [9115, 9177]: 0.01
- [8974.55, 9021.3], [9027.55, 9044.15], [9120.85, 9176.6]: -0.30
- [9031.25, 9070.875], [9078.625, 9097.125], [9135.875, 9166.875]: 0.32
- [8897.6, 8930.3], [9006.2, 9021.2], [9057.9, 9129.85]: 0.38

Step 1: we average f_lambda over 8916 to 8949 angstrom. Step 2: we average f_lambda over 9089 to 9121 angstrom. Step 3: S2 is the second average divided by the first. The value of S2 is 1.0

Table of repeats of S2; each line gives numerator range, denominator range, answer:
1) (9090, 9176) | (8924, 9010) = 0.97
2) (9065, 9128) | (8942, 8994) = 0.97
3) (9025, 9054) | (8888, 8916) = 0.98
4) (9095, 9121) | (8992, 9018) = 0.99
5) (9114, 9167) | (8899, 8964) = 0.96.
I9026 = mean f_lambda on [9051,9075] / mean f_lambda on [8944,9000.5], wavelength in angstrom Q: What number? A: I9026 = 0.99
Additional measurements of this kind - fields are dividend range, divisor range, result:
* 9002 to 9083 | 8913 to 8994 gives 0.98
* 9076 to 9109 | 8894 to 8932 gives 0.96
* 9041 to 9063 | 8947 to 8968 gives 0.99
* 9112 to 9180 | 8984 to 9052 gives 0.98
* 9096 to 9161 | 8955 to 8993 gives 0.97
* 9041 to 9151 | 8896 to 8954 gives 0.97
